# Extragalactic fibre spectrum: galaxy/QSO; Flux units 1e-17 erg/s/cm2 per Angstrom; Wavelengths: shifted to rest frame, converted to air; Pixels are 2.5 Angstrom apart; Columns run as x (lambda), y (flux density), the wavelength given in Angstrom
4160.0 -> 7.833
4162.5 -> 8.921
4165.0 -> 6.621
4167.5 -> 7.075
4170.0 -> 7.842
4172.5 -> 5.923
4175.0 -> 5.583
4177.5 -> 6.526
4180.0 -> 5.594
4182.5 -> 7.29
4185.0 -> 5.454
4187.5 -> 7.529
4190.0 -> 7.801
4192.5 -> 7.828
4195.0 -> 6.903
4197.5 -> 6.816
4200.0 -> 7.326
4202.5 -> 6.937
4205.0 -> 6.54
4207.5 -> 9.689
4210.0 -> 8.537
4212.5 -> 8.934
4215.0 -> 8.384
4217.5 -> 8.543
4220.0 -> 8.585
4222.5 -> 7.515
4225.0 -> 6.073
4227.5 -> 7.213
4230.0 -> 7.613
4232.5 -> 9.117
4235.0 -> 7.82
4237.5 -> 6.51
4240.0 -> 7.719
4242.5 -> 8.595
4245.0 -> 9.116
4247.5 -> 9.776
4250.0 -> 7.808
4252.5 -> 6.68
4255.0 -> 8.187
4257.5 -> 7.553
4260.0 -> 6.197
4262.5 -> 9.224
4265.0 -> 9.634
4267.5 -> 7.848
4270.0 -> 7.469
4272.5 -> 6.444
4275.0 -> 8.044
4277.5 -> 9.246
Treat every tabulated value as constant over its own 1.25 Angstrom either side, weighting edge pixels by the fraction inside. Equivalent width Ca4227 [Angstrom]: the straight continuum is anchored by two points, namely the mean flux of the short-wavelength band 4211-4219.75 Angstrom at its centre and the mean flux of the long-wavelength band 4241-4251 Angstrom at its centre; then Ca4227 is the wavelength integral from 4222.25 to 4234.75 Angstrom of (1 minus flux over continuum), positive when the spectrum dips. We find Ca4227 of 1.7 Angstrom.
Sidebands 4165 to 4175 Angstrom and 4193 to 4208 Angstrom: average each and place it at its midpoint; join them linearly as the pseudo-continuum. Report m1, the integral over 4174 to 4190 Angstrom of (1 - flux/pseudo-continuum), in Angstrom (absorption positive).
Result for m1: 1.15 Angstrom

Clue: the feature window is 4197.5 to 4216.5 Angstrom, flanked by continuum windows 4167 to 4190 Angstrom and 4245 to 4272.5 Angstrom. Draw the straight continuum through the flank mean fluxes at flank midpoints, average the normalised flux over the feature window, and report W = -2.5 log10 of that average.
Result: -0.13 mag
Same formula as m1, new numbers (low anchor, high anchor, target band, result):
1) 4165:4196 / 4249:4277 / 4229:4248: -1.9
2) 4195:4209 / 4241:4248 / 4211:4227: 0.2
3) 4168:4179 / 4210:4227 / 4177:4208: 0.4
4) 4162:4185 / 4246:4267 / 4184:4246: -2.7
